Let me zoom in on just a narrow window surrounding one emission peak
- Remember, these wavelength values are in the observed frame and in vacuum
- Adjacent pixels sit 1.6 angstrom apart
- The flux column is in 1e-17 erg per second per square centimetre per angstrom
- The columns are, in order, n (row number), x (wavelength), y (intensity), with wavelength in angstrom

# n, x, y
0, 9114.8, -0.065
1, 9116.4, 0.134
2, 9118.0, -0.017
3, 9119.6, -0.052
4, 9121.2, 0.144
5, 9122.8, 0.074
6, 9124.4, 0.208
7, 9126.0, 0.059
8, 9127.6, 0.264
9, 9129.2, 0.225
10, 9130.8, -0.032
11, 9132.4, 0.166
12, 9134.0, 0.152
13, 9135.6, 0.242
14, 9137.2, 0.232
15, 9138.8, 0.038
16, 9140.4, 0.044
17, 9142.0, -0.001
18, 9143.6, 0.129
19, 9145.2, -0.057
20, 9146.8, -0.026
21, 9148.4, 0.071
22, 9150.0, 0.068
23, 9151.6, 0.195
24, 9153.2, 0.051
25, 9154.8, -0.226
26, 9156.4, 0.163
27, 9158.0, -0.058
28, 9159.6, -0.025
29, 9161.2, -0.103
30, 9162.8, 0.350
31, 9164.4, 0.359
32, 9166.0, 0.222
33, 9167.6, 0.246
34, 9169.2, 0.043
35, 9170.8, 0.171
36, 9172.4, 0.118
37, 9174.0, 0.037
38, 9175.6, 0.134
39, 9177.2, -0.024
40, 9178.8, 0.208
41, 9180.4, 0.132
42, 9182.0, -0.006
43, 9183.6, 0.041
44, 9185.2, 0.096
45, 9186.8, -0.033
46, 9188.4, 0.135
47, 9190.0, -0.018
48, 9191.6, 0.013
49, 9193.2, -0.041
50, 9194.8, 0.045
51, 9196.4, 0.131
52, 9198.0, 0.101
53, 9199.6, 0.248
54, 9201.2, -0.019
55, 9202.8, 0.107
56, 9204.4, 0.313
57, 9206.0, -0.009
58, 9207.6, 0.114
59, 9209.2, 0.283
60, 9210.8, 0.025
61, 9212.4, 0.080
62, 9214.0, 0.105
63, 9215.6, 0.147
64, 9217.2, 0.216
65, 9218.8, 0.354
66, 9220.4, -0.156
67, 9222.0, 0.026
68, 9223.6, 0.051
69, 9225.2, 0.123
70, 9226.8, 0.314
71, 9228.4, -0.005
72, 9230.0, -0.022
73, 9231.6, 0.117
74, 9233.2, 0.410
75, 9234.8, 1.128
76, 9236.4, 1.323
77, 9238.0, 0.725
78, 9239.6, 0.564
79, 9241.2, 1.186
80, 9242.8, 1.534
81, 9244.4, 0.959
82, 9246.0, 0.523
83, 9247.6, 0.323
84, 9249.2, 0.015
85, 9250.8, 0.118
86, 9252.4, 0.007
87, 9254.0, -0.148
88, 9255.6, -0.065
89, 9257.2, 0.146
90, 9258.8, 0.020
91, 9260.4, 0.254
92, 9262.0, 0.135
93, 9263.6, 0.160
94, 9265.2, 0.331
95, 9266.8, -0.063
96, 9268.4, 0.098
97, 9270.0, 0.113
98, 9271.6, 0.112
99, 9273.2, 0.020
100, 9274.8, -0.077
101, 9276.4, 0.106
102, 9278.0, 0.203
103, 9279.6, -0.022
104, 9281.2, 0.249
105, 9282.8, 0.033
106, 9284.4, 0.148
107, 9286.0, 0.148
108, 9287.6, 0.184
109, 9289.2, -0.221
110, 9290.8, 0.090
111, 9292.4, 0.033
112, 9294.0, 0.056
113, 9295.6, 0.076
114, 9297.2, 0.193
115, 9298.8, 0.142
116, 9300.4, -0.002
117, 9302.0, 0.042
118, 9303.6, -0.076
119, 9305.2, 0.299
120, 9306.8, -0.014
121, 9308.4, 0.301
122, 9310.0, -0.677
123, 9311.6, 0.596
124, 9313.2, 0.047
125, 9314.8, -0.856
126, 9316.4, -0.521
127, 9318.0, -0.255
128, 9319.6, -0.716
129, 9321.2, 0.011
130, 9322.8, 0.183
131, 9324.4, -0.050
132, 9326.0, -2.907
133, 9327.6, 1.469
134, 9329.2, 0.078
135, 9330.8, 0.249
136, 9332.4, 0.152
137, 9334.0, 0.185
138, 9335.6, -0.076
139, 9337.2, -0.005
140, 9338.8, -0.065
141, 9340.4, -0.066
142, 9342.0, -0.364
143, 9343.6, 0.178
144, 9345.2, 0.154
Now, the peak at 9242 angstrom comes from [O II]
